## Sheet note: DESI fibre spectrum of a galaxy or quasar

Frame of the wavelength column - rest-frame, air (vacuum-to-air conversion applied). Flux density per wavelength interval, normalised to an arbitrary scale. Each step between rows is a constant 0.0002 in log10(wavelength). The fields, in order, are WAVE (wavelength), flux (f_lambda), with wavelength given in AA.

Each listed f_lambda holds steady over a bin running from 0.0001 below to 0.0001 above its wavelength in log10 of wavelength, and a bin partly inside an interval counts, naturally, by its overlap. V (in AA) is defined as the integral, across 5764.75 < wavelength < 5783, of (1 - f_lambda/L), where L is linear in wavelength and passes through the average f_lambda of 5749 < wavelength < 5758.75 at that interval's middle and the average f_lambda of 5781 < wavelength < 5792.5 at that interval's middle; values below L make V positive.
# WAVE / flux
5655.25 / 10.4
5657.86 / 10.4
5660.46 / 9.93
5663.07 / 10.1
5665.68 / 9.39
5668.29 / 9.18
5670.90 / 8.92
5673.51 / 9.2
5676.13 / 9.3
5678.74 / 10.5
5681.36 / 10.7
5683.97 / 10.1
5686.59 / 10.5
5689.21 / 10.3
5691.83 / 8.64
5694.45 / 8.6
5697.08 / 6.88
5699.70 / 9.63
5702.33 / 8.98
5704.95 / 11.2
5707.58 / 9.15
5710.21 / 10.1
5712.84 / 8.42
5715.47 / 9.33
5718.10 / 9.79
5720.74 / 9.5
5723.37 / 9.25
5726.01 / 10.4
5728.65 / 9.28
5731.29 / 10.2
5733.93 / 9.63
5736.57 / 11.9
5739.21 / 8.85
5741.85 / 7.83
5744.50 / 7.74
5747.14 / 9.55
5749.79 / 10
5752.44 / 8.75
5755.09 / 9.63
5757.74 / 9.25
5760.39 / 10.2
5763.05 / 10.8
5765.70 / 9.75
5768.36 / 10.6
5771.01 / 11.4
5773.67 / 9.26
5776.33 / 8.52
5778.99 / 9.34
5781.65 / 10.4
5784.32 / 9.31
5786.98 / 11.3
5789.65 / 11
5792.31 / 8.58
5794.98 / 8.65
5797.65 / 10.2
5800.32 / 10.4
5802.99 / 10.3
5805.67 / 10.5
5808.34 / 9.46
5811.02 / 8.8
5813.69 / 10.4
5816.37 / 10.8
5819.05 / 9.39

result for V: 0.0 AA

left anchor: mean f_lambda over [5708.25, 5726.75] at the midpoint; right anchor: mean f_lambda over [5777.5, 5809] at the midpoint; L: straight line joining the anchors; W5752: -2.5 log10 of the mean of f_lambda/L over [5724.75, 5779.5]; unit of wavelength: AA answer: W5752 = 0.00 mag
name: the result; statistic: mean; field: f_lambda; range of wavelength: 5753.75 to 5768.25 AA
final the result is 9.98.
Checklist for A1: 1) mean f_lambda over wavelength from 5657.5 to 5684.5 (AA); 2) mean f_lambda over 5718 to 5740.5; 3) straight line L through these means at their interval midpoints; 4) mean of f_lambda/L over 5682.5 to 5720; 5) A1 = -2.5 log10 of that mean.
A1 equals 0.05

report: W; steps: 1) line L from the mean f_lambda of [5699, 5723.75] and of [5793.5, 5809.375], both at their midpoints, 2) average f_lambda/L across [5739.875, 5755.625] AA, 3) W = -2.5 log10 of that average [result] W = 0.10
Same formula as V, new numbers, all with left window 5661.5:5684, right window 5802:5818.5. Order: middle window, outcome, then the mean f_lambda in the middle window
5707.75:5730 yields 0.69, 9.49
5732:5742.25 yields 0.10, 9.75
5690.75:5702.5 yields 1.50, 8.5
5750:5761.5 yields 0.45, 9.5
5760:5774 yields -0.73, 10.4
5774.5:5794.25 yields 0.43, 9.73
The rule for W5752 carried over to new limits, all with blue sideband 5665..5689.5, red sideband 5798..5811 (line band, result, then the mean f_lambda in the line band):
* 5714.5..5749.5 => 0.04 mag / 9.5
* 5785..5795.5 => 0.01 mag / 9.95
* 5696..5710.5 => 0.06 mag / 9.31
